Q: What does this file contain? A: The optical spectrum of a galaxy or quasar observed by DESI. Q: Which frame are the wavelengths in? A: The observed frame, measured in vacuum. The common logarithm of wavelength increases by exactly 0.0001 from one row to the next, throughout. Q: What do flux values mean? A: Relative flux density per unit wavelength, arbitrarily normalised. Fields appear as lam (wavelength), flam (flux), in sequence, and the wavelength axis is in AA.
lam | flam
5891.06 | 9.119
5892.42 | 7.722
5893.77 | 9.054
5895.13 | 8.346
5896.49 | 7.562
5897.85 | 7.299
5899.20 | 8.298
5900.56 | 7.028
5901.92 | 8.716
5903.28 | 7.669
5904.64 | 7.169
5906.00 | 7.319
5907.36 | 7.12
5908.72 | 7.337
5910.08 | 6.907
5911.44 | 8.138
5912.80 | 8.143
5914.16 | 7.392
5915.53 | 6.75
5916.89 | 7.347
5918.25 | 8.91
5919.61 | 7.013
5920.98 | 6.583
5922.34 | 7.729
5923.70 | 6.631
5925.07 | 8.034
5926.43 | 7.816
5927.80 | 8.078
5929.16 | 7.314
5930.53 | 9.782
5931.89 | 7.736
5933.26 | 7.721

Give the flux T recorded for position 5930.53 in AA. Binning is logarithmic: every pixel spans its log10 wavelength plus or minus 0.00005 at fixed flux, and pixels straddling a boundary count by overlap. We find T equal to 9.782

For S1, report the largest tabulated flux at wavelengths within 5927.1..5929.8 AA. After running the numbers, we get 8.078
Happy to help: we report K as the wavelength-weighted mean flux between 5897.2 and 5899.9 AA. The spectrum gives 7.82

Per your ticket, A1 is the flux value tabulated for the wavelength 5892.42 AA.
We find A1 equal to 7.722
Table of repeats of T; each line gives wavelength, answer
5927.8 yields 8.078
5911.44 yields 8.138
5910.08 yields 6.907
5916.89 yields 7.347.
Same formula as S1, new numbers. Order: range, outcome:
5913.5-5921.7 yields 8.91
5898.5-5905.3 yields 8.716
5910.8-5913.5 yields 8.143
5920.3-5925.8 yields 8.034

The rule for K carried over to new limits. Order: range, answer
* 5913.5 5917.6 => 7.17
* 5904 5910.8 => 7.18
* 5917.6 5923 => 7.55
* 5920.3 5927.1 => 7.36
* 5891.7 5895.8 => 8.38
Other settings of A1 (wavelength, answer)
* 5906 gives 7.319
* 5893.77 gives 9.054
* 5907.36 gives 7.12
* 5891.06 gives 9.119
